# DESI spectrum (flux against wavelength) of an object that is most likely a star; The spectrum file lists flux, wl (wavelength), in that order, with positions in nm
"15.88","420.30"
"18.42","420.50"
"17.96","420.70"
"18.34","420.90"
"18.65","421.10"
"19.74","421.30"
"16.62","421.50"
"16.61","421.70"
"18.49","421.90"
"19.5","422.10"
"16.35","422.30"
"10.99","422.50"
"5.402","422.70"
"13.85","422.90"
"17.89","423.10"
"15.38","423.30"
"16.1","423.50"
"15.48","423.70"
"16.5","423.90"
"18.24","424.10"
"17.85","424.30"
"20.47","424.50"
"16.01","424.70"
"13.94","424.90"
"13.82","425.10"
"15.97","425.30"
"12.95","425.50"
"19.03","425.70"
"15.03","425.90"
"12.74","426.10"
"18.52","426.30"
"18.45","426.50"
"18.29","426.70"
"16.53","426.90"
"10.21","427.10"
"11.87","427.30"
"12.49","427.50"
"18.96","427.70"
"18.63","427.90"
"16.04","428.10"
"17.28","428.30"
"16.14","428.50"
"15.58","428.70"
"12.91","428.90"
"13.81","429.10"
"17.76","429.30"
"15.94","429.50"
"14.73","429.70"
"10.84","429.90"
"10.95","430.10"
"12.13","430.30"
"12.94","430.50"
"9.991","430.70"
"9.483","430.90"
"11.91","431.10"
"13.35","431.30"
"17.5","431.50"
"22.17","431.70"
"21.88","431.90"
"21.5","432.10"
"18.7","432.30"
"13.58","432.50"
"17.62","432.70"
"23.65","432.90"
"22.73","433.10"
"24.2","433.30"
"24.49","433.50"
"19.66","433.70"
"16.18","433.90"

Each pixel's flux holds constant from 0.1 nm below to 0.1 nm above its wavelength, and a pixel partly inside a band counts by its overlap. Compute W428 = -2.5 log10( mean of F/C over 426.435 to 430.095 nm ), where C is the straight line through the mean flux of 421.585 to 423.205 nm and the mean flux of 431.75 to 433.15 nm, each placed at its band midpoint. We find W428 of 0.17 mag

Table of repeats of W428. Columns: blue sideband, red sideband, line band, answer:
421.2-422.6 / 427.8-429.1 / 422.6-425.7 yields 0.075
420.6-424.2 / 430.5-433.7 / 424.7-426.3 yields 0.117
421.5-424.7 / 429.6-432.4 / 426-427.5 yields 0.029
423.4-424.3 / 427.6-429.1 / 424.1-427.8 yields 0.050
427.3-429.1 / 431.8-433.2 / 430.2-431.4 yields 0.489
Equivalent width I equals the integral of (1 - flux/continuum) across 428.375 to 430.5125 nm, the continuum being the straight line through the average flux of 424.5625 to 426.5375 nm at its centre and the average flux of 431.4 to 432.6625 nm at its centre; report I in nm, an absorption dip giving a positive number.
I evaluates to 0.44 nm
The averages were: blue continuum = 15.6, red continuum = 19.1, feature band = 14.1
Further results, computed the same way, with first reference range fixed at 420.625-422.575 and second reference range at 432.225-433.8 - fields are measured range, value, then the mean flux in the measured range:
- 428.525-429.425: 0.20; 15.1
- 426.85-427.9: 0.26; 14.3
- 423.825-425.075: 0.08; 17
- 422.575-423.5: 0.23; 13.4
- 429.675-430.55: 0.34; 12.1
